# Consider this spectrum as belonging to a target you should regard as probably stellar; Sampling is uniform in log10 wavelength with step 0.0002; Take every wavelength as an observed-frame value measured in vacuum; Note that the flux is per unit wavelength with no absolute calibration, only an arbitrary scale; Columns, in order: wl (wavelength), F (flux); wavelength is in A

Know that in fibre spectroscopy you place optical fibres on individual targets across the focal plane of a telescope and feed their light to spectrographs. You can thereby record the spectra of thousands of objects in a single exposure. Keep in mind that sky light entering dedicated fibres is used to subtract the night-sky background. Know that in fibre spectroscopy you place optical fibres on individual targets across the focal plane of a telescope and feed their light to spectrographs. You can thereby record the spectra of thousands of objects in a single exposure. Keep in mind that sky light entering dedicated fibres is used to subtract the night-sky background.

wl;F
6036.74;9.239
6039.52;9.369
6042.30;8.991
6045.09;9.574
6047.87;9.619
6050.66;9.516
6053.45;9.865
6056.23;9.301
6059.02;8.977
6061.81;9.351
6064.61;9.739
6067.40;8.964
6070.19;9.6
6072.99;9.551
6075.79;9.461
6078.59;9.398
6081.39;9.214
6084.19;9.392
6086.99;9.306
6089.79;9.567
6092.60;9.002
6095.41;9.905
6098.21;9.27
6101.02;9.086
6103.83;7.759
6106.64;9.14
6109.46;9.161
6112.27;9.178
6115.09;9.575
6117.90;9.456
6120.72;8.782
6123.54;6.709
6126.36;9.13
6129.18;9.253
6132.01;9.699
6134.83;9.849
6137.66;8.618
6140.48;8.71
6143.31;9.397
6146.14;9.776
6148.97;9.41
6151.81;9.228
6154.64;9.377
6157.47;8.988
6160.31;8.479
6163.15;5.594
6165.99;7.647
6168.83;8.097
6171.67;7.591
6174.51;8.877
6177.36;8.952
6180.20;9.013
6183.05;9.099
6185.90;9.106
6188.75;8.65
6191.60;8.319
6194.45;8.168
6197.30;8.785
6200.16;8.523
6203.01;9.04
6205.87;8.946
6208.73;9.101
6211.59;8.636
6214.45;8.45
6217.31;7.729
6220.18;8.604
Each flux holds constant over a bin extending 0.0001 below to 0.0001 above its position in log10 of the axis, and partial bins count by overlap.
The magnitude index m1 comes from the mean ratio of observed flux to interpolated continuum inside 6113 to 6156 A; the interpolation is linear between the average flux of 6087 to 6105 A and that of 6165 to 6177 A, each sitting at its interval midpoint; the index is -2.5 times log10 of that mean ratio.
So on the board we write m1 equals -0.06 mag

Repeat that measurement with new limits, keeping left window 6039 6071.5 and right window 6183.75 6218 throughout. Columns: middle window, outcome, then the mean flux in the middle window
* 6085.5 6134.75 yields 0.01 mag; 9.08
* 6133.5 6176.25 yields 0.03 mag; 8.64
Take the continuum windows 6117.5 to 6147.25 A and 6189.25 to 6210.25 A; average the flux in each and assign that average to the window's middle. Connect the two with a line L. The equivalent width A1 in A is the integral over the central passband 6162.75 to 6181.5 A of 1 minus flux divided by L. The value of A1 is 1.6 A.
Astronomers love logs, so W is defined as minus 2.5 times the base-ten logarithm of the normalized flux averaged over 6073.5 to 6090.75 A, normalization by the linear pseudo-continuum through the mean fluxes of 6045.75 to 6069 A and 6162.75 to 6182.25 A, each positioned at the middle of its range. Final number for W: -0.03 mag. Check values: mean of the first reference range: 9.43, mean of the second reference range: 8.13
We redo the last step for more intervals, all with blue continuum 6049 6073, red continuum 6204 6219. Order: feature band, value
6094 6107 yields 0.02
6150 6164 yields 0.05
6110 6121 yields -0.02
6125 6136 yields -0.05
